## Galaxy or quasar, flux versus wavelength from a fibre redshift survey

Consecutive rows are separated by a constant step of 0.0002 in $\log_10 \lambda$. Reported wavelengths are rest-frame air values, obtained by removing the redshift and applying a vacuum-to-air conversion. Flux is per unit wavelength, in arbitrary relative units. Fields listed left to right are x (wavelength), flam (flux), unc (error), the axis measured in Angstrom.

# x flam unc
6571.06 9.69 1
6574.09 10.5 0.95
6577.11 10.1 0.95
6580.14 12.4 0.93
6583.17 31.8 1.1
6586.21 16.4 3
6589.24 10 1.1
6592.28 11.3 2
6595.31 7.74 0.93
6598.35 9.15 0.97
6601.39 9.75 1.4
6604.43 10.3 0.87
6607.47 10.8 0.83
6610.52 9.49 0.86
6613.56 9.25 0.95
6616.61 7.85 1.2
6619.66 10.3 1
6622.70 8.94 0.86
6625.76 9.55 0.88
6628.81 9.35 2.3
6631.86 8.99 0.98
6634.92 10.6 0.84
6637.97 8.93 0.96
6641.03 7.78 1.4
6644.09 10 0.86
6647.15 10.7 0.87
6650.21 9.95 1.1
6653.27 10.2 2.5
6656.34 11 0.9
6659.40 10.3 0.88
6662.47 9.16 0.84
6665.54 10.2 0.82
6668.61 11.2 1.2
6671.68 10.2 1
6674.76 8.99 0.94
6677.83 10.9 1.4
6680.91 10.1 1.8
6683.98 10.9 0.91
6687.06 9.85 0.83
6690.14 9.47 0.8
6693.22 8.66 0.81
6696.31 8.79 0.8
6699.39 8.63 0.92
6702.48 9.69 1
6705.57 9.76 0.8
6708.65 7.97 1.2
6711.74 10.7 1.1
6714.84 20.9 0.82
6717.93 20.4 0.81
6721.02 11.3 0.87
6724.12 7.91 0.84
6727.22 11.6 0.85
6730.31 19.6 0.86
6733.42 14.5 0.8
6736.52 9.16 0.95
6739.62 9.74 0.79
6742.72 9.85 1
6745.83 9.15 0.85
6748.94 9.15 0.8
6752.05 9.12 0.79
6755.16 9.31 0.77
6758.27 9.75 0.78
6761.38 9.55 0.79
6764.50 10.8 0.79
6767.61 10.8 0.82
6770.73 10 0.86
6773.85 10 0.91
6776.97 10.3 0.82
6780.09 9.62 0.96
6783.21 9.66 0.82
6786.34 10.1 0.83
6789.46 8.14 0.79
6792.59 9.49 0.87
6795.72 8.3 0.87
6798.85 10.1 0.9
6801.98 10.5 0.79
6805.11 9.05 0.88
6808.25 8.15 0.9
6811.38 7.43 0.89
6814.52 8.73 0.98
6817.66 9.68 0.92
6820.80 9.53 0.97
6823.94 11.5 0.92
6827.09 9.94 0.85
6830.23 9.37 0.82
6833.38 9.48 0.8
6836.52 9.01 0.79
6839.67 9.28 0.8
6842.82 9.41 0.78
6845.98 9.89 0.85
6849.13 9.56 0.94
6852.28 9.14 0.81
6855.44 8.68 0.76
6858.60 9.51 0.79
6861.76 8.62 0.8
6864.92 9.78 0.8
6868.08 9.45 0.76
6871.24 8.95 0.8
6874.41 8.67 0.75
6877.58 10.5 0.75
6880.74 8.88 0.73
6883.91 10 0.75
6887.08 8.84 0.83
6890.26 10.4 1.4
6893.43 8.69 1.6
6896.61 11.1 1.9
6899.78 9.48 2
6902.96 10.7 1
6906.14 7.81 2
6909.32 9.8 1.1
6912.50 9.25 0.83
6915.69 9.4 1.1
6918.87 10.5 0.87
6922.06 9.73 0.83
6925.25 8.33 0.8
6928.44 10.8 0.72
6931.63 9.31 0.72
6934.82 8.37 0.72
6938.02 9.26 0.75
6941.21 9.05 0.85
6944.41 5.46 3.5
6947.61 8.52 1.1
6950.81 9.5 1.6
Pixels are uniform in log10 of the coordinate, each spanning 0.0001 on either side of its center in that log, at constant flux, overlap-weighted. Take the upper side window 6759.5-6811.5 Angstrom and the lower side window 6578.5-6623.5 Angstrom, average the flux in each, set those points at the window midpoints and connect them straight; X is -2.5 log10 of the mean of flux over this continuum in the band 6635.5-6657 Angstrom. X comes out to 0.15 mag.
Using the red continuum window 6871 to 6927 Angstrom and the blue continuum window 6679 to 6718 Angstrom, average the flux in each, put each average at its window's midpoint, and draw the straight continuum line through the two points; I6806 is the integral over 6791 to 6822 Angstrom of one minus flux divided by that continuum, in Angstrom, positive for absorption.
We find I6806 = 3.2 Angstrom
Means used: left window 10.9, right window 9.52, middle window 9.09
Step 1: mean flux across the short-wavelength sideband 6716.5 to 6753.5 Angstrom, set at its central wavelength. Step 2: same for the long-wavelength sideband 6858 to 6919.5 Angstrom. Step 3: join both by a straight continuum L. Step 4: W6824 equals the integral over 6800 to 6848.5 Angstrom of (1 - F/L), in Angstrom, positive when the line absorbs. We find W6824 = 4.8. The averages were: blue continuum 11.8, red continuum 9.5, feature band 9.41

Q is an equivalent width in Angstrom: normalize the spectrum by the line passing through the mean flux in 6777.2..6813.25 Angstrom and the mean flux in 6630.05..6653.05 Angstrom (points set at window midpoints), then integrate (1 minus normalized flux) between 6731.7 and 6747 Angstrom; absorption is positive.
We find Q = -2.1 Angstrom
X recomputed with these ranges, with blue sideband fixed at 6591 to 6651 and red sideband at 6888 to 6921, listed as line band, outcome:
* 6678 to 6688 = -0.091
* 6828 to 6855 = 0.032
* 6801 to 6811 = 0.080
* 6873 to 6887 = 0.026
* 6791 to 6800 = 0.043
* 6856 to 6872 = 0.049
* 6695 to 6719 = -0.243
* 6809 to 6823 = 0.084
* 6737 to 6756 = 0.026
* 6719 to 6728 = -0.118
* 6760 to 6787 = -0.053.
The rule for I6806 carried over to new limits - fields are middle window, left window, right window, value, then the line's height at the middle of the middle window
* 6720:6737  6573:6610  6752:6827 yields -3.44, 10.5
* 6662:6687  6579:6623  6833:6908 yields 2.00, 11.1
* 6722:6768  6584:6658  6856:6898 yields -4.02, 9.81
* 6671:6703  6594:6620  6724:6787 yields 1.13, 9.99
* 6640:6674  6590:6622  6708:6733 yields 4.39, 11.6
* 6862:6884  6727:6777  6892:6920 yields 1.09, 9.86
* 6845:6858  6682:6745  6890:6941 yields 1.06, 10.1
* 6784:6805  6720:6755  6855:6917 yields 1.90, 10.4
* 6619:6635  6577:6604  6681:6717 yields 3.70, 12.4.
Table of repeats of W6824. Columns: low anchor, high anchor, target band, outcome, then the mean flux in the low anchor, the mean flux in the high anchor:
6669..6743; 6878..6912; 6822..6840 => 0.7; 11.3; 9.59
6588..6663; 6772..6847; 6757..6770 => -1.0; 9.66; 9.44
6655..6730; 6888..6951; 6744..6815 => 5.8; 10.9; 9.26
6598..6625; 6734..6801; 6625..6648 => 0.3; 9.55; 9.7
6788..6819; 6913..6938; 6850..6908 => -0.8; 8.95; 9.46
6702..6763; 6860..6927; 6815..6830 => 0.5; 11.5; 9.47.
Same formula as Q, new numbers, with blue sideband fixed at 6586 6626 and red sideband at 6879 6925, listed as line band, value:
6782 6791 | 0.37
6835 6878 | 1.51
